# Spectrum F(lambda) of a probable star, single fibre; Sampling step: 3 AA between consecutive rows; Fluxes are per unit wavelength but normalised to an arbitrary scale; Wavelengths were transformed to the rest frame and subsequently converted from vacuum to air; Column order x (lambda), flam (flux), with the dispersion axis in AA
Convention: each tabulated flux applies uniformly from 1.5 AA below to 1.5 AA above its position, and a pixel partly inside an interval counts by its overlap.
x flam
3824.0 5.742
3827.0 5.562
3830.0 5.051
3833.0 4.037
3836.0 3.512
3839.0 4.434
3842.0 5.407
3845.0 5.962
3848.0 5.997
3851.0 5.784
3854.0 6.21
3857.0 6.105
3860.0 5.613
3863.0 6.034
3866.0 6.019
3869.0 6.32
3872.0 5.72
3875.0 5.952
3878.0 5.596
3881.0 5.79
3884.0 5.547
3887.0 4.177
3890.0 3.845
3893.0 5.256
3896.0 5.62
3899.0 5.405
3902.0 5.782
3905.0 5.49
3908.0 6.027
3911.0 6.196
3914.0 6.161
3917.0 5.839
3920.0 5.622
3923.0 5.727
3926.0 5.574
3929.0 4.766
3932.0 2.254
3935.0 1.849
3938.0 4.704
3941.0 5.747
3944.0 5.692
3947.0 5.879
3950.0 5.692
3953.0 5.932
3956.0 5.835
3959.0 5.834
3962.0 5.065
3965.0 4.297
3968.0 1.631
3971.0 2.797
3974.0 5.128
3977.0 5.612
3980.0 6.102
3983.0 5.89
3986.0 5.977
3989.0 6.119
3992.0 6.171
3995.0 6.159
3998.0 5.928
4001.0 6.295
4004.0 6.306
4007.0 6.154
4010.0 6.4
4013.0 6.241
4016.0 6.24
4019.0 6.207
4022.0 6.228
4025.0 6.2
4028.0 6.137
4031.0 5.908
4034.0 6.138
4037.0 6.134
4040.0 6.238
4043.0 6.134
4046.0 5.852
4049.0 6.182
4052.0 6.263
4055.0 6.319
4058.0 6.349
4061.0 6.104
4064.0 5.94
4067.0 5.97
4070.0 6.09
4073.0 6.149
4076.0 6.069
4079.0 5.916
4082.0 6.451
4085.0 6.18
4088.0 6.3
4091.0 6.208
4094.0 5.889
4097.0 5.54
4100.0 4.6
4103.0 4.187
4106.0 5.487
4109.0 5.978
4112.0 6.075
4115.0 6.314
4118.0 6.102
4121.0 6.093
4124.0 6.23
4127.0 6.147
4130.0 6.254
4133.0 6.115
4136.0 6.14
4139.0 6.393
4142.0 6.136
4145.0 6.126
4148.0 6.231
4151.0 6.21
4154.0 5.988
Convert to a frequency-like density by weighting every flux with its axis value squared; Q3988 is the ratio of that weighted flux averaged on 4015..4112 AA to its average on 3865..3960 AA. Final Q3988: 1.2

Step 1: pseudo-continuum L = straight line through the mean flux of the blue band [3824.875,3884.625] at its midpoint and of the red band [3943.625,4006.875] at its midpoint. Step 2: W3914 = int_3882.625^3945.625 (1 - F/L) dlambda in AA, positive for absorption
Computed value 4.4 AA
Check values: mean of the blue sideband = 5.53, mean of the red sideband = 5.46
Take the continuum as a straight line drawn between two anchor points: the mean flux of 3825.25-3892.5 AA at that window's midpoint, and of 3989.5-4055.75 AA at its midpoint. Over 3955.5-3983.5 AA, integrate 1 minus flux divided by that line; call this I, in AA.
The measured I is 5.6 AA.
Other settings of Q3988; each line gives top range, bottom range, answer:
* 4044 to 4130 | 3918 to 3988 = 1.29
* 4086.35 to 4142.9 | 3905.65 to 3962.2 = 1.22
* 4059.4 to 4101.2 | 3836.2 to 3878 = 1.16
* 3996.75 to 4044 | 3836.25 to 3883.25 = 1.17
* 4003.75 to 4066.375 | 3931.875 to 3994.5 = 1.27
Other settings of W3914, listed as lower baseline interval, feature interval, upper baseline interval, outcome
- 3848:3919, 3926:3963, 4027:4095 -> 5.6 AA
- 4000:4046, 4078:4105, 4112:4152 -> 2.2 AA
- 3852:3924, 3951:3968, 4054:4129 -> 2.1 AA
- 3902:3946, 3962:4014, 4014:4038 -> 3.0 AA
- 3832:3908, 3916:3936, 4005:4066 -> 4.0 AA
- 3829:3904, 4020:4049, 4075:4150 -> -1.6 AA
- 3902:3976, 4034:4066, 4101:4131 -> -3.5 AA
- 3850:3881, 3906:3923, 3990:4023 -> 0.3 AA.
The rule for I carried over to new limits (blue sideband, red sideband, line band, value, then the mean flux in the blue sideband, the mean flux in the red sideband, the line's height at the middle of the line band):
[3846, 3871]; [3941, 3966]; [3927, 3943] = 4.74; 6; 5.57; 5.65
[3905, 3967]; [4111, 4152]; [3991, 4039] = -4.92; 5.21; 6.18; 5.6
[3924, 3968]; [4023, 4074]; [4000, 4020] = -2.22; 4.83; 6.12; 5.64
